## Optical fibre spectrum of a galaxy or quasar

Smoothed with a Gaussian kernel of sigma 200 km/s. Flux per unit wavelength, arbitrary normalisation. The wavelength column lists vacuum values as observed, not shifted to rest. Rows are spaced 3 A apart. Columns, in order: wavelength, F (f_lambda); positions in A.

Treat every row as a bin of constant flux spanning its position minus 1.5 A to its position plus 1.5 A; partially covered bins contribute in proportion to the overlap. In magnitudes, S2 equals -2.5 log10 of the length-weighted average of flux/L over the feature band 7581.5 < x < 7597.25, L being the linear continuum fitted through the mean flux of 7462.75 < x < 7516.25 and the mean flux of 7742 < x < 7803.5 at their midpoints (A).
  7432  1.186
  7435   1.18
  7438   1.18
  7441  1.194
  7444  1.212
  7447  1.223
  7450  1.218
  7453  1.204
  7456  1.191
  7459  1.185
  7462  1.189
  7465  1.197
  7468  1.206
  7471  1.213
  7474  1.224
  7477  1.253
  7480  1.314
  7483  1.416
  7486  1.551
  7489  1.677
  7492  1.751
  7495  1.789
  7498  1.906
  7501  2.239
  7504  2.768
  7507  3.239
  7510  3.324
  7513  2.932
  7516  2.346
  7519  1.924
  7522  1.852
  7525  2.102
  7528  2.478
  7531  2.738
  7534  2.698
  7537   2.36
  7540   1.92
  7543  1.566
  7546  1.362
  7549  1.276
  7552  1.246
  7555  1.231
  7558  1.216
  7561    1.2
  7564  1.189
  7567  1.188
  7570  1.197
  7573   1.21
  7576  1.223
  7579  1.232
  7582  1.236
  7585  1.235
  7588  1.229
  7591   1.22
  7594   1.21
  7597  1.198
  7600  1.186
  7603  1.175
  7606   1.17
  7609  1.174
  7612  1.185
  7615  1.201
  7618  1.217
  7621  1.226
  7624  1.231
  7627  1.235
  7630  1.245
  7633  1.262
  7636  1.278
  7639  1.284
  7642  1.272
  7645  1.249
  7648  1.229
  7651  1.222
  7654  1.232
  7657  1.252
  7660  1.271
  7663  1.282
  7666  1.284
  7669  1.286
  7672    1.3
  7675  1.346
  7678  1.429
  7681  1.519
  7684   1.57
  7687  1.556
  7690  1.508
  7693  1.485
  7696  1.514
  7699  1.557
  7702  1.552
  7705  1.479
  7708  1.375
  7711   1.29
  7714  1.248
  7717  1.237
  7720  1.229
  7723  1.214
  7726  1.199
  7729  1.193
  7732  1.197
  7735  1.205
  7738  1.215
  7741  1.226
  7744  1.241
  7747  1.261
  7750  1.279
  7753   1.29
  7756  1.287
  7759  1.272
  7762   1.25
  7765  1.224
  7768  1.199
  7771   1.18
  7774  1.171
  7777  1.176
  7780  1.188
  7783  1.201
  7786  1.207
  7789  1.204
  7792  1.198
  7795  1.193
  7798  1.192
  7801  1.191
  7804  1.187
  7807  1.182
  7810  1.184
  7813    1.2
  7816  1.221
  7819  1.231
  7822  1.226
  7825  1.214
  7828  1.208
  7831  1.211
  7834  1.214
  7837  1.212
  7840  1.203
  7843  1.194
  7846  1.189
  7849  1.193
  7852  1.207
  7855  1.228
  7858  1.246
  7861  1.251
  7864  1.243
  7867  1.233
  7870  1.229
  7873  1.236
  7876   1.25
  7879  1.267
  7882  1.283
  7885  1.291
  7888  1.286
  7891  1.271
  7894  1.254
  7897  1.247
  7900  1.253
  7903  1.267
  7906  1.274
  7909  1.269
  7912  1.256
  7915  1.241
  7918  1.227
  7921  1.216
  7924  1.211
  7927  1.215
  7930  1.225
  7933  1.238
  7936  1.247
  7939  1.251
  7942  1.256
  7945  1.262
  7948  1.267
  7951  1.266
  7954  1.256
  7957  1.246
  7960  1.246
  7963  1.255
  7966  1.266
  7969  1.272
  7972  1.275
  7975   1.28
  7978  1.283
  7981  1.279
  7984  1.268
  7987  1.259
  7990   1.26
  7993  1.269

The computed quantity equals 0.33 mag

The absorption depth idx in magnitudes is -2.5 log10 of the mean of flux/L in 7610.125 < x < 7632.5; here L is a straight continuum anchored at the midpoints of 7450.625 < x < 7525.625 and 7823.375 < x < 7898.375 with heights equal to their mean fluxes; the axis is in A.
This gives 0.29 mag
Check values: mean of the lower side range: 1.79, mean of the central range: 1.22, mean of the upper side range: 1.23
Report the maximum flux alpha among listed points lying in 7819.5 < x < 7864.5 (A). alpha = 1.251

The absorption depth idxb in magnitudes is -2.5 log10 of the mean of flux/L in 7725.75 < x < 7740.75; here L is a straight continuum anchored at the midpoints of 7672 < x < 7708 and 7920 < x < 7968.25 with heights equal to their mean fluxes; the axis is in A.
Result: 0.20 mag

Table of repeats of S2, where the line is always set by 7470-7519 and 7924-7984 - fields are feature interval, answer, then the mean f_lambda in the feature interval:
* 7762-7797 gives 0.27 mag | 1.2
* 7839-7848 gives 0.20 mag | 1.19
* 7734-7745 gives 0.30 mag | 1.22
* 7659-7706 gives 0.18 mag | 1.43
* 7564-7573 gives 0.49 mag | 1.19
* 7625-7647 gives 0.37 mag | 1.26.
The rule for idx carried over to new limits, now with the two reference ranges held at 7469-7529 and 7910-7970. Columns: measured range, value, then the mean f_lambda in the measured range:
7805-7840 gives 0.20 mag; 1.21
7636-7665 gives 0.36 mag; 1.26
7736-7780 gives 0.26 mag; 1.23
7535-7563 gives 0.27 mag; 1.5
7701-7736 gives 0.26 mag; 1.28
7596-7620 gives 0.46 mag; 1.19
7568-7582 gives 0.47 mag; 1.22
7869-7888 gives 0.07 mag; 1.26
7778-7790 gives 0.25 mag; 1.2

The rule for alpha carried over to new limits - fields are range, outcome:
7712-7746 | 1.248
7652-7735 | 1.57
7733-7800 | 1.29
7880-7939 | 1.291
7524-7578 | 2.738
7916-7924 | 1.227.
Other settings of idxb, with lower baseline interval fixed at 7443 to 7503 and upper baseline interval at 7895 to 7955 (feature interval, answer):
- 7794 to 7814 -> 0.09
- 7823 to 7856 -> 0.06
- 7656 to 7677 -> 0.04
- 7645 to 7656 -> 0.10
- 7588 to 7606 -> 0.15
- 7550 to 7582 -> 0.14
